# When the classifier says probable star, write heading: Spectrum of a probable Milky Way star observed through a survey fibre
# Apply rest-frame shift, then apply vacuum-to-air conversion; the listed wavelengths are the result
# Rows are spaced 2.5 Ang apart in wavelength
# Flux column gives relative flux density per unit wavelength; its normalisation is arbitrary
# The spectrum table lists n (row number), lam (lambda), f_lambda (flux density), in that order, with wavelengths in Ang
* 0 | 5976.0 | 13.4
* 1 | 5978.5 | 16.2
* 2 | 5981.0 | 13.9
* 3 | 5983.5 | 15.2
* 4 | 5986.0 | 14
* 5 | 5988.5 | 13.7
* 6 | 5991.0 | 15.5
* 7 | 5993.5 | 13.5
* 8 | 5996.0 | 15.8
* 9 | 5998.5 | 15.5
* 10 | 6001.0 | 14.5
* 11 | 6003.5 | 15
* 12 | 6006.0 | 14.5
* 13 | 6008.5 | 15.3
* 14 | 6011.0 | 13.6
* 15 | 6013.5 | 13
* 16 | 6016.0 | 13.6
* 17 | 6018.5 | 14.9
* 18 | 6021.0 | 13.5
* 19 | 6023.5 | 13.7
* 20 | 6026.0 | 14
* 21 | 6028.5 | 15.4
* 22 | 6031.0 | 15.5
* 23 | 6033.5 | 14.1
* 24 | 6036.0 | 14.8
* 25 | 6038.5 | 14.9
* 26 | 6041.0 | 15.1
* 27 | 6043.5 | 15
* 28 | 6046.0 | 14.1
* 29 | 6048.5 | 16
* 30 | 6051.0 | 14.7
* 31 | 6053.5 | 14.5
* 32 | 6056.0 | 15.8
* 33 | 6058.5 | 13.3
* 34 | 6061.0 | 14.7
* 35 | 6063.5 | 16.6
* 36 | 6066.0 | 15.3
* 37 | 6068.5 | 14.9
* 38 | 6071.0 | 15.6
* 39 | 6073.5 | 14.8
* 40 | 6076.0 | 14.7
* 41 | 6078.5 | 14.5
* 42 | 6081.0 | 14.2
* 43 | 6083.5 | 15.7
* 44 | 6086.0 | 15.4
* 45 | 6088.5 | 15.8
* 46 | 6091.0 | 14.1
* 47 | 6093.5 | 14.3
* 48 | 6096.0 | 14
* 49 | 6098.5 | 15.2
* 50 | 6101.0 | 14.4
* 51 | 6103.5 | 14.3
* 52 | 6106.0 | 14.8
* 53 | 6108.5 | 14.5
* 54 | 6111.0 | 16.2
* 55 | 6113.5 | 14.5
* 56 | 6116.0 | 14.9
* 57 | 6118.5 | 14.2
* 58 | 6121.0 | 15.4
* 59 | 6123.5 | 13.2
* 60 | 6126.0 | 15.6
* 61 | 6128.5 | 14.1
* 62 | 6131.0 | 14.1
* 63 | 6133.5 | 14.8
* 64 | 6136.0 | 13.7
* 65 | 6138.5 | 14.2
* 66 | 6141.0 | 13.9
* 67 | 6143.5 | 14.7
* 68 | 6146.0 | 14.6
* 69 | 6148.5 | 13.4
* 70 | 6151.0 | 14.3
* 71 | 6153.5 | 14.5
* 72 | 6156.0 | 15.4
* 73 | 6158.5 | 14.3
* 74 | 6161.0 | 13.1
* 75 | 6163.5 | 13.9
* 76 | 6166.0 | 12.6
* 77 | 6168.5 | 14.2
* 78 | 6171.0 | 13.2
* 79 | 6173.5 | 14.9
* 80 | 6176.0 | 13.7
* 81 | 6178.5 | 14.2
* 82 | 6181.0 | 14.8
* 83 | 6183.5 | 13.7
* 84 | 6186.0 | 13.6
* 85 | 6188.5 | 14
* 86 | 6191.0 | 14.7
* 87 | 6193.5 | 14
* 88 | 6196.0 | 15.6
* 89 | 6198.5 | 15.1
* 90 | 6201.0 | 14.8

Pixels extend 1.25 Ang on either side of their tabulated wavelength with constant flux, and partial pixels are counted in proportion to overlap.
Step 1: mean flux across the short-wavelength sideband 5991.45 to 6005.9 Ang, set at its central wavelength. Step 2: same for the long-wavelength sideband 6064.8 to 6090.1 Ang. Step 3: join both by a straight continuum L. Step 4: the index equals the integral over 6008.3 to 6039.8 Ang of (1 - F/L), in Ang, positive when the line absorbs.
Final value 1.3 Ang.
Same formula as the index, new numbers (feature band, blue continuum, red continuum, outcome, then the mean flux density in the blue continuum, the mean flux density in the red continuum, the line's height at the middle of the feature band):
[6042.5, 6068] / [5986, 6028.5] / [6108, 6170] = -1.1 Ang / 14.4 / 14.3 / 14.4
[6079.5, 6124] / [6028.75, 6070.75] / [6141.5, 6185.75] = -0.6 Ang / 15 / 14.1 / 14.6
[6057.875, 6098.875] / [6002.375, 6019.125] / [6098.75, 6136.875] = -1.2 Ang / 14.2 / 14.6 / 14.5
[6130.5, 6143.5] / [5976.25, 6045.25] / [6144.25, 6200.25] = 0.1 Ang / 14.6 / 14.2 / 14.3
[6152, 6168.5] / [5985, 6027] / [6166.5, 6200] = 0.3 Ang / 14.3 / 14.3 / 14.3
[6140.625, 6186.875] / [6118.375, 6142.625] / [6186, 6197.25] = 1.1 Ang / 14.3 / 14.5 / 14.4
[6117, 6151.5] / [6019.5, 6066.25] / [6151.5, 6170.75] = -0.4 Ang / 14.8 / 14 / 14.2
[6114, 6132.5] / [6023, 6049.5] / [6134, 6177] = -0.3 Ang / 14.8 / 14.1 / 14.3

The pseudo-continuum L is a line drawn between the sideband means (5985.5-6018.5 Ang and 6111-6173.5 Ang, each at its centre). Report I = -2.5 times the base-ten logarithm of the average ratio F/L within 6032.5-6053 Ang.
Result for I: -0.03 mag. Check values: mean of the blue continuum 14.5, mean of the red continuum 14.3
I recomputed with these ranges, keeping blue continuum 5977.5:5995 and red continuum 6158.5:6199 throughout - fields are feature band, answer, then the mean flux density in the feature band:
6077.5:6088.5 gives -0.05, 15.1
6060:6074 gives -0.07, 15.4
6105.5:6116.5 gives -0.06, 15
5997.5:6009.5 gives -0.03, 14.9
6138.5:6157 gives -0.02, 14.4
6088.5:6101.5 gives -0.02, 14.5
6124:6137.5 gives -0.01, 14.4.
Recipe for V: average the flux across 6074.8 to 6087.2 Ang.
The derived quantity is 14.9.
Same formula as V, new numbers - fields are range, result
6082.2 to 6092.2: 15.3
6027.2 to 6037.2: 14.9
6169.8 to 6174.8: 14.1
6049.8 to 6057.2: 15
